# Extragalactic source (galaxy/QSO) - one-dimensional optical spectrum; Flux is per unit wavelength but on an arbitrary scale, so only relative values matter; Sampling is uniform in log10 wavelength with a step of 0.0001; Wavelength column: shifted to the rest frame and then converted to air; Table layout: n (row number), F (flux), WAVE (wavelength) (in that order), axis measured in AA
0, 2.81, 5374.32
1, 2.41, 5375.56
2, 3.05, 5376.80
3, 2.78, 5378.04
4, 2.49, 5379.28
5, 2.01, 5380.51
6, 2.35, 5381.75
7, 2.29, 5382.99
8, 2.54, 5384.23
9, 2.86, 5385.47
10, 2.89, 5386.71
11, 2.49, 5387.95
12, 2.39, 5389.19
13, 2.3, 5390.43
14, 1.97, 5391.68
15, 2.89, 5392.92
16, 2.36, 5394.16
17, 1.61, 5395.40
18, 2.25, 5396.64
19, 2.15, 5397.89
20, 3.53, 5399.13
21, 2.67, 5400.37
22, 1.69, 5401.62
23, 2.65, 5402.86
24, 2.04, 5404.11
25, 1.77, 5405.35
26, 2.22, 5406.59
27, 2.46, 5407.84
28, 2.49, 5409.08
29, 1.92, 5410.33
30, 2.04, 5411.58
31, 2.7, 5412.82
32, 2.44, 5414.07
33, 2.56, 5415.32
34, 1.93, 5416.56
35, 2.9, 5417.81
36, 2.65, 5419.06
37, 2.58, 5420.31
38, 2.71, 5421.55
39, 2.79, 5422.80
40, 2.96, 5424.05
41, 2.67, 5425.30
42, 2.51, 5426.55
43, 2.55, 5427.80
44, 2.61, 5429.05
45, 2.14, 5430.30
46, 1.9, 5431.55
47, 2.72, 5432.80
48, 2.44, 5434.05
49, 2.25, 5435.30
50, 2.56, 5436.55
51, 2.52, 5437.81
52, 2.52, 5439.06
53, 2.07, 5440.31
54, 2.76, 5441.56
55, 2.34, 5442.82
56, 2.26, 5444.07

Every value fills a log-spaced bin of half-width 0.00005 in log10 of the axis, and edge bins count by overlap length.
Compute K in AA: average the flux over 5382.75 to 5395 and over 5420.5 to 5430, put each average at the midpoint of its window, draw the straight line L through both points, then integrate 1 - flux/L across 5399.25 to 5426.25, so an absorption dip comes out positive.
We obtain 1.7 AA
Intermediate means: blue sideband 2.49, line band 2.44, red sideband 2.66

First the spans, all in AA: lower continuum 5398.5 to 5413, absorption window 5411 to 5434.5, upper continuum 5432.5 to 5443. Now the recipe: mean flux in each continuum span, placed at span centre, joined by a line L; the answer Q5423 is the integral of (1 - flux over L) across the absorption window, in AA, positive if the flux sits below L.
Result -1.1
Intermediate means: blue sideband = 2.34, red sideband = 2.46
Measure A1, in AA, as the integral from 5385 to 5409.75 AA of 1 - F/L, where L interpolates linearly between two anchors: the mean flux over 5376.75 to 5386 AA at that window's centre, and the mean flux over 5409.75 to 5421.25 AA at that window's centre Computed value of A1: 0.92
